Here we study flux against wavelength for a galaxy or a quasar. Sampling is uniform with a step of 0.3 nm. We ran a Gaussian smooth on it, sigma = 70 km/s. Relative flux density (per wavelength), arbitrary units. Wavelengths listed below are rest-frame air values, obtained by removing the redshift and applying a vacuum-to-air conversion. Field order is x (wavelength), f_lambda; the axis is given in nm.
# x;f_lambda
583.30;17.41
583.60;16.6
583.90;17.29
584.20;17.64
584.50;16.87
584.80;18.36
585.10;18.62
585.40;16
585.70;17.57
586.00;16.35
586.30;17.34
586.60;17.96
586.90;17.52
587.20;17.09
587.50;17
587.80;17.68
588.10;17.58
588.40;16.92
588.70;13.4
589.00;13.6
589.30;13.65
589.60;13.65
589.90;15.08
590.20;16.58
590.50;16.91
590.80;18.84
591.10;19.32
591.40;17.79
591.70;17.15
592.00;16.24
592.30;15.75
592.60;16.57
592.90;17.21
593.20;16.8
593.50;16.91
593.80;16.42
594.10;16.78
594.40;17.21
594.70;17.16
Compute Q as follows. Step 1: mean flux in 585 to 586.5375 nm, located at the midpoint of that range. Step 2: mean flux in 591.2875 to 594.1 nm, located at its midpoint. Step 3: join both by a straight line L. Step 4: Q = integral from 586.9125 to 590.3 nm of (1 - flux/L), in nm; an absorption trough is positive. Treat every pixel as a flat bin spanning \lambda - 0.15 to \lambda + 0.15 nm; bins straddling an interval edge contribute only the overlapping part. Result 0.256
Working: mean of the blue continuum 17.2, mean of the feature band 15.7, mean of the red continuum 16.7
